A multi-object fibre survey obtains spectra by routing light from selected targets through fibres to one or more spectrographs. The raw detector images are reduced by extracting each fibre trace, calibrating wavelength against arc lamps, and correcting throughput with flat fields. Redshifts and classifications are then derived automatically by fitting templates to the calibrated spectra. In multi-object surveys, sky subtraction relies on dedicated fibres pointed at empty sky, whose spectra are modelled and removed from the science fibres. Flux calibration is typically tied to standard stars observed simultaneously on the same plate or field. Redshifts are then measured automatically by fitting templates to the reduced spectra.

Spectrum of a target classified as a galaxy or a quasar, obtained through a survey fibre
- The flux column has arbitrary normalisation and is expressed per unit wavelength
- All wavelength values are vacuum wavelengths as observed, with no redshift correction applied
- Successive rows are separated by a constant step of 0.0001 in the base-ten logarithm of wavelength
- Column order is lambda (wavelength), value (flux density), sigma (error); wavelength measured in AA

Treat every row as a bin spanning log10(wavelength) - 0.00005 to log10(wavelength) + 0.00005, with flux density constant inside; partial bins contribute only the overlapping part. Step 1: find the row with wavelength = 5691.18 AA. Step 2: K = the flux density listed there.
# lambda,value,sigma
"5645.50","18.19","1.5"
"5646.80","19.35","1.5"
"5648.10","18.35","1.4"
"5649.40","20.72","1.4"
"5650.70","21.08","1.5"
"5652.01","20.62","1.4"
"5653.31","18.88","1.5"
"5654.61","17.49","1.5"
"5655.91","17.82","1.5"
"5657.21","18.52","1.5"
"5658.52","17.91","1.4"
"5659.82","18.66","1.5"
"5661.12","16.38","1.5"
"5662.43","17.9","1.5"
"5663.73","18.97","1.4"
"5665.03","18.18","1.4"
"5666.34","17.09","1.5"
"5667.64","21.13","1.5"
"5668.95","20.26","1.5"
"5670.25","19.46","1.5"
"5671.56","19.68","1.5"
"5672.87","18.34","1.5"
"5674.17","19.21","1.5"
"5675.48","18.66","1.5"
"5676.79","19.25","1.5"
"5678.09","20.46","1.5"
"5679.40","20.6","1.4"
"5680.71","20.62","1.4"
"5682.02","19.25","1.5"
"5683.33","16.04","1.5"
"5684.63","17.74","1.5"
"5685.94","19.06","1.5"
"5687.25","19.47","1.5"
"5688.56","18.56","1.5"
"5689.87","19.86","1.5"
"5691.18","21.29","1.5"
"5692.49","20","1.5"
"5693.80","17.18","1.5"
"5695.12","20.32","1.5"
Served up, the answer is 21.29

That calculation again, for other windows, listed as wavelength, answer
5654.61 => 17.49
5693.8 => 17.18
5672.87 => 18.34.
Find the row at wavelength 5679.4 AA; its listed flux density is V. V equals 20.6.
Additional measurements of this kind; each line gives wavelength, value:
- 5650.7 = 21.08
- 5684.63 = 17.74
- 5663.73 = 18.97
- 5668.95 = 20.26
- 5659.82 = 18.66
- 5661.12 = 16.38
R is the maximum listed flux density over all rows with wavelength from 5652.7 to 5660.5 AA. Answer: 18.88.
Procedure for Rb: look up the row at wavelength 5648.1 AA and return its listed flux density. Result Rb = 18.35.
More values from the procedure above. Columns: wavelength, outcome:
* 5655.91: 17.82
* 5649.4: 20.72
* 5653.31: 18.88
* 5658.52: 17.91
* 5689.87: 19.86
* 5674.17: 19.21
